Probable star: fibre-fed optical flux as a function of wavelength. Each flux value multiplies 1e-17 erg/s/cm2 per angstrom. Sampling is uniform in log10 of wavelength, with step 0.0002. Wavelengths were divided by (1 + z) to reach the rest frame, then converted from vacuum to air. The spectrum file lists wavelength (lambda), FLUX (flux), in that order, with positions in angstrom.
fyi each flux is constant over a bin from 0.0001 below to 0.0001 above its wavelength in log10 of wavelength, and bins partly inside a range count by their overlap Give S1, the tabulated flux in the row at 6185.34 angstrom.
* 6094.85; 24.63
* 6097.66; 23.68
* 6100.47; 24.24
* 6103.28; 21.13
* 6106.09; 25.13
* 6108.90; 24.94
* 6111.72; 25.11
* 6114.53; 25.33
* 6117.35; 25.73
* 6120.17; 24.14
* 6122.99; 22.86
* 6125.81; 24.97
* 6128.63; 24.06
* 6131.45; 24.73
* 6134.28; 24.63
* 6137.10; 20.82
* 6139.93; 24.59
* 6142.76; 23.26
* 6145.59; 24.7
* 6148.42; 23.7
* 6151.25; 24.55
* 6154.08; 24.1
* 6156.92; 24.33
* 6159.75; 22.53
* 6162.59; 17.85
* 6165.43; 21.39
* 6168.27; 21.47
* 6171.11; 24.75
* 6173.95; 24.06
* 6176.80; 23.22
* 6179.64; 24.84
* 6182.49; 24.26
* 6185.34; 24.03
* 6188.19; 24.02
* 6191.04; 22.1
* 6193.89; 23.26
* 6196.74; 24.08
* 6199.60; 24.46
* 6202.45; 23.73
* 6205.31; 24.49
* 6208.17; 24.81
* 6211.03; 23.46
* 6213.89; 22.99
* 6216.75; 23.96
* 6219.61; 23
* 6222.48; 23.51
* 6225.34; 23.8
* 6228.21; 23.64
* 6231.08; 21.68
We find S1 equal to 24.03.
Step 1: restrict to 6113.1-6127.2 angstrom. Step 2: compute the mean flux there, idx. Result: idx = 24.6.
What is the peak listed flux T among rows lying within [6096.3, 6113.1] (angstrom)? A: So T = 25.13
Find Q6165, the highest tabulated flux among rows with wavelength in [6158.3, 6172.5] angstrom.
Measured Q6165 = 24.75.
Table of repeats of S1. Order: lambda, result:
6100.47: 24.24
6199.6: 24.46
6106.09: 25.13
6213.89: 22.99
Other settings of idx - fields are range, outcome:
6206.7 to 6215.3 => 23.8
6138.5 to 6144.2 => 23.9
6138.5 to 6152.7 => 24.2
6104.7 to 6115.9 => 25.1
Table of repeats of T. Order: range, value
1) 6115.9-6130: 25.73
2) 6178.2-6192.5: 24.84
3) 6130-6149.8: 24.73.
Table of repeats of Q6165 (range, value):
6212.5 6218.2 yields 23.96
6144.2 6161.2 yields 24.7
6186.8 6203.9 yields 24.46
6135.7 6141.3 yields 24.59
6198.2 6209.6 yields 24.81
